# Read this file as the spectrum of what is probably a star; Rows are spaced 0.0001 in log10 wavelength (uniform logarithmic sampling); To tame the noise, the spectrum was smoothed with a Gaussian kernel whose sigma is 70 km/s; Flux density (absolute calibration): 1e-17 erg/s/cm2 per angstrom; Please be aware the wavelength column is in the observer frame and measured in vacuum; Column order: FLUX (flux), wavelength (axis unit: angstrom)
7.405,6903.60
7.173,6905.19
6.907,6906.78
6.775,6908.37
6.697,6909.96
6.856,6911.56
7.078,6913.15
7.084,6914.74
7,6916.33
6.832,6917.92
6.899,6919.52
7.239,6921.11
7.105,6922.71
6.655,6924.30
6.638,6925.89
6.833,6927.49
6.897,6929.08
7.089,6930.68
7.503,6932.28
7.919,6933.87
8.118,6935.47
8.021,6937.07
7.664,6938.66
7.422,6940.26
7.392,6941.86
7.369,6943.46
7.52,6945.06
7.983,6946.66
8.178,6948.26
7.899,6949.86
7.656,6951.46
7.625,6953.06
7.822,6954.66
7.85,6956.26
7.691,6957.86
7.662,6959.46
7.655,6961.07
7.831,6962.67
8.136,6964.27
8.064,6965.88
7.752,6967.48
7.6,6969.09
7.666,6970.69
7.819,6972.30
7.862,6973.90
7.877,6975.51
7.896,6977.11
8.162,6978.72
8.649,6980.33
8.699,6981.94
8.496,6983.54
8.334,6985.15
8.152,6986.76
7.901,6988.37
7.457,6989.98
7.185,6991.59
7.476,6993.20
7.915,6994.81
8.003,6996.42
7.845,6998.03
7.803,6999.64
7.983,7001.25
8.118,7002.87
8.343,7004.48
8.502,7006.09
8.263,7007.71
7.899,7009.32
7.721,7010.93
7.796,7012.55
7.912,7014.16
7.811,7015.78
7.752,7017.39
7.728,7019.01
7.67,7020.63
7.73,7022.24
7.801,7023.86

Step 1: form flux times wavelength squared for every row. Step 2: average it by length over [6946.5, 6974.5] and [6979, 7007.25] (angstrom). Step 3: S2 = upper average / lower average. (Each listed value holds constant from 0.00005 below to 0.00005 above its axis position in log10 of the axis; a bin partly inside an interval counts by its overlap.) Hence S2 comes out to 1.04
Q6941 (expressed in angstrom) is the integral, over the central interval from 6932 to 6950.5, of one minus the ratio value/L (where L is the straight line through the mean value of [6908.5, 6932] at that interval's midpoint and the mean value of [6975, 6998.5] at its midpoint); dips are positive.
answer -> -1.2 angstrom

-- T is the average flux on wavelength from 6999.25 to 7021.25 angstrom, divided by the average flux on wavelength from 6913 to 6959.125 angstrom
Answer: 1.07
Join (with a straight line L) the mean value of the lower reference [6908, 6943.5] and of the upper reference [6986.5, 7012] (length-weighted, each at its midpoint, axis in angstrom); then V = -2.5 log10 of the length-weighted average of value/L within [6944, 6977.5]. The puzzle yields -0.04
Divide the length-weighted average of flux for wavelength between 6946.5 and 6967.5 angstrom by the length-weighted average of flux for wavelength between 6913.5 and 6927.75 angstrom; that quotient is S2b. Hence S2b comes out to 1.13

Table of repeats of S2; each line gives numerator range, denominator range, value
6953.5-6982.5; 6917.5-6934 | 1.14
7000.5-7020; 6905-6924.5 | 1.18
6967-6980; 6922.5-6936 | 1.11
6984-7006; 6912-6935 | 1.14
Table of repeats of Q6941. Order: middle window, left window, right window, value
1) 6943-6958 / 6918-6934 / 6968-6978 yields -0.70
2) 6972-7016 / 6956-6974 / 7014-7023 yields -1.28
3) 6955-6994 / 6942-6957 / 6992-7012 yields -0.27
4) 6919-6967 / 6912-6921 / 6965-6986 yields -0.45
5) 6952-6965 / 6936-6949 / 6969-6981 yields 0.08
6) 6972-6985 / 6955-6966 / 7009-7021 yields -0.65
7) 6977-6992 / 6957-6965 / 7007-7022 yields -0.60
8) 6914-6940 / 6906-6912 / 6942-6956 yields 0.01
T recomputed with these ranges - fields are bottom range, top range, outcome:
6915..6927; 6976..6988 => 1.20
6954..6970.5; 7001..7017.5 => 1.03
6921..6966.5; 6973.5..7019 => 1.06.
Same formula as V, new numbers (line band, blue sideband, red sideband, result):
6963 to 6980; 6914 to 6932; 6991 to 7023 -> -0.06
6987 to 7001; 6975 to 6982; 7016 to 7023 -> 0.04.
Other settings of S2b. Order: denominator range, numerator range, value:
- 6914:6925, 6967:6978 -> 1.12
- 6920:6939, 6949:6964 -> 1.06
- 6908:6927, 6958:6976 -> 1.13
